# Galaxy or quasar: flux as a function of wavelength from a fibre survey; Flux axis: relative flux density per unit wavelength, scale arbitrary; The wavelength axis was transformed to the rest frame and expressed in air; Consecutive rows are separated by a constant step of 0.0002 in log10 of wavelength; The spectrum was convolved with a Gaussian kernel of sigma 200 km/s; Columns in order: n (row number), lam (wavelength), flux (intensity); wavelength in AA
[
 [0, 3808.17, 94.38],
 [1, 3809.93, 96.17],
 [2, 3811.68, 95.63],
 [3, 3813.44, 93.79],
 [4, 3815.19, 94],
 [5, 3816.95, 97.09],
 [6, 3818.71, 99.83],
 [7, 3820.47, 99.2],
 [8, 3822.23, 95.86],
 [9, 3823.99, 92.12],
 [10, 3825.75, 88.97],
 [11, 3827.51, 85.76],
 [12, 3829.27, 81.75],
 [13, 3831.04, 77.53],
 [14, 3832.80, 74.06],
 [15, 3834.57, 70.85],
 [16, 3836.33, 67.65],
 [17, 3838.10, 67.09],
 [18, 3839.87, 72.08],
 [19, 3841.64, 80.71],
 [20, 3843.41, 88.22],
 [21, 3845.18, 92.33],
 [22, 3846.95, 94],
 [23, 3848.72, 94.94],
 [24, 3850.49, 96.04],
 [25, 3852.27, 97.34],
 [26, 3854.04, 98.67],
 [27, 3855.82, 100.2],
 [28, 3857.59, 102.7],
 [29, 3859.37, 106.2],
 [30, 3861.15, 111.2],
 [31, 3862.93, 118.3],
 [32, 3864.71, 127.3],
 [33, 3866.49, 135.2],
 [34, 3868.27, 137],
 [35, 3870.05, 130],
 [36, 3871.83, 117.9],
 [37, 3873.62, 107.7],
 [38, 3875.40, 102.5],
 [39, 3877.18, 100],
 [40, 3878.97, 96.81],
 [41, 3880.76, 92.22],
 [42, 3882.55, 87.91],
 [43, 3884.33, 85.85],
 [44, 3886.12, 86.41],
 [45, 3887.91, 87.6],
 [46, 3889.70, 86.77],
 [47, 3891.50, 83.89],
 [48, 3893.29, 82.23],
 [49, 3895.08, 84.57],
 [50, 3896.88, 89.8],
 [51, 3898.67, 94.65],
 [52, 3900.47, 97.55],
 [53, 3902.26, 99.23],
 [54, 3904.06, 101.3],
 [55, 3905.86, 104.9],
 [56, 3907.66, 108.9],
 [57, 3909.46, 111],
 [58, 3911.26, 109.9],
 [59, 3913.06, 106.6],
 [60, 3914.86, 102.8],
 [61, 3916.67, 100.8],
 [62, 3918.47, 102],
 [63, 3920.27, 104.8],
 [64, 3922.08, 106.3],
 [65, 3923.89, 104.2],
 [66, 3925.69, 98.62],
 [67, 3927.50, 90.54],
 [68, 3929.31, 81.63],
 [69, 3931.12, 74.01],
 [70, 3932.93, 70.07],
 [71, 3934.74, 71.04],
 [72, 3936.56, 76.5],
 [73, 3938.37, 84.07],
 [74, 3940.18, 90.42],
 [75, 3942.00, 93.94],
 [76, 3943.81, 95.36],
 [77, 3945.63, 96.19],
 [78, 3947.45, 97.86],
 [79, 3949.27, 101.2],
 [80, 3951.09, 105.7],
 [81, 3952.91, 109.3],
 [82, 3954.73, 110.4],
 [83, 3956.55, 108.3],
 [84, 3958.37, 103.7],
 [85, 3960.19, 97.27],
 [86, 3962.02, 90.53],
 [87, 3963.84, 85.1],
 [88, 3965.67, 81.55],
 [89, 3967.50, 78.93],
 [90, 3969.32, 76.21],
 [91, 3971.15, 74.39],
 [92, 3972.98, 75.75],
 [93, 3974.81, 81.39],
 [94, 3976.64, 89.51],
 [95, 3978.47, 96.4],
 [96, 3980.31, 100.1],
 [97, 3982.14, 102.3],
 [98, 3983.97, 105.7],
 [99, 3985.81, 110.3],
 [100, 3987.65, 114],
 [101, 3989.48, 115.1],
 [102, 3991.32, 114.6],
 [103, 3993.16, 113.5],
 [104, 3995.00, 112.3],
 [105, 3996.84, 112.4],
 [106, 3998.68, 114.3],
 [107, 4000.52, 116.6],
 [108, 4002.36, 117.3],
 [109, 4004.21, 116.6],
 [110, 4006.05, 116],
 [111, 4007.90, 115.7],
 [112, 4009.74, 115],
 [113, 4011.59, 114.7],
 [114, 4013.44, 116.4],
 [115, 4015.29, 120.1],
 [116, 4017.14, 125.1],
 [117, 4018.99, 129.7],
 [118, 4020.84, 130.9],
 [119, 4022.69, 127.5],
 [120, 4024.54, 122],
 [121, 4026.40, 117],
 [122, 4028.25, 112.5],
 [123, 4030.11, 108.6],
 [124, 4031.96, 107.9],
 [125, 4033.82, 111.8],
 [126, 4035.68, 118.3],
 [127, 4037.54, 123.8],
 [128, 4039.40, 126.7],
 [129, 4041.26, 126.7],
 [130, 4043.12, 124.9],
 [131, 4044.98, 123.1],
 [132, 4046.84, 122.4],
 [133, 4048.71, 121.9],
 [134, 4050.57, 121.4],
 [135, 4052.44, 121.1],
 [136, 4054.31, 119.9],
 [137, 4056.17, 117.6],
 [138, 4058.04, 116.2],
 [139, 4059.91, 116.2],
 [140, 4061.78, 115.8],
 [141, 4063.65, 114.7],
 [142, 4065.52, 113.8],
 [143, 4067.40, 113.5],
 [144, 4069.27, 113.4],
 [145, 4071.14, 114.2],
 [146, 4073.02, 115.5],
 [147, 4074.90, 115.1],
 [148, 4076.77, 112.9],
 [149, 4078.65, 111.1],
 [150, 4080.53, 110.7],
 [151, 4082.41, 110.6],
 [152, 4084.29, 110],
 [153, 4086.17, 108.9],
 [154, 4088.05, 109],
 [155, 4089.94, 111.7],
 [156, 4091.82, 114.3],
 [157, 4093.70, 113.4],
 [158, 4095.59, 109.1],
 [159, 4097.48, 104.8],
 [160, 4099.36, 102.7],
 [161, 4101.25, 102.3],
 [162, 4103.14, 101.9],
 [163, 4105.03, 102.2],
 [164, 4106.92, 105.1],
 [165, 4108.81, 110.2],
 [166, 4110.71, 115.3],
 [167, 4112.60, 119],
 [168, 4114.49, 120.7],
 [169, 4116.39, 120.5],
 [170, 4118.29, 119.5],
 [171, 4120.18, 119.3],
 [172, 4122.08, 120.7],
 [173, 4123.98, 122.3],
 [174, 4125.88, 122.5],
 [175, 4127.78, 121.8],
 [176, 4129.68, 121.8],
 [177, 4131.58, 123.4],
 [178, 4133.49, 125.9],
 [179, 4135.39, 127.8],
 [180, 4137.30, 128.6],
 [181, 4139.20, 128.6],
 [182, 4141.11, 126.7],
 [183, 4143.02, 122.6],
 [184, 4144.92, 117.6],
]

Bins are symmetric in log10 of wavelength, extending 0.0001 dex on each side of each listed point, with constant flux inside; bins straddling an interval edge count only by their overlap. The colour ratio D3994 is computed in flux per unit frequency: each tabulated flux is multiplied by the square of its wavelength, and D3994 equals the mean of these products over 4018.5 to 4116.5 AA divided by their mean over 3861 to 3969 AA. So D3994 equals 1.27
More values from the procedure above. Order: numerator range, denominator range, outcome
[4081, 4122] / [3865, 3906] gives 1.24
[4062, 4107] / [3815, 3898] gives 1.30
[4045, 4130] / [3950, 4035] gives 1.12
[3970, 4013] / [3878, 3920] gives 1.16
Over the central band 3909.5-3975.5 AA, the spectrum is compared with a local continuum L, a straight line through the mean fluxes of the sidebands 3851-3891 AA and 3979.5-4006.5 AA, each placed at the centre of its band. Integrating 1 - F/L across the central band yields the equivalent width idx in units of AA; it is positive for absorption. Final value 9.7 AA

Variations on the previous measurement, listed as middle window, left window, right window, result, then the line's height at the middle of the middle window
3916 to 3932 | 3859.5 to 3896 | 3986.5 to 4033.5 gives 1.8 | 108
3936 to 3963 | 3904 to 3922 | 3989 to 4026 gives 3.1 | 110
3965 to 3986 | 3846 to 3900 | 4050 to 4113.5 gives 3.5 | 107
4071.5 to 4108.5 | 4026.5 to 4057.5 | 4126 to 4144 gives 4.0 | 122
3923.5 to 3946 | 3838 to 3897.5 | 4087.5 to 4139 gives 3.8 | 103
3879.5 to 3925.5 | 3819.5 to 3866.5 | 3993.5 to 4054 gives 2.0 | 101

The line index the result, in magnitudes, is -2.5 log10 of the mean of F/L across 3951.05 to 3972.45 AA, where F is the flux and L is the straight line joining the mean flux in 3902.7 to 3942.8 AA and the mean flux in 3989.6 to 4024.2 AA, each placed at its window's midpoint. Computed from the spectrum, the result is 0.14 mag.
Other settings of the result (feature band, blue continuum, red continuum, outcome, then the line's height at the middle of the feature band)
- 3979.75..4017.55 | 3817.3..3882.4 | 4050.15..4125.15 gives -0.06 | 107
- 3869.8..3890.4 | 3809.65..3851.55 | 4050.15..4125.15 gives -0.06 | 92.3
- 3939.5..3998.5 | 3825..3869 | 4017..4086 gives 0.11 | 108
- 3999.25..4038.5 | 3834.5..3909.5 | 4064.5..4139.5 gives -0.09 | 109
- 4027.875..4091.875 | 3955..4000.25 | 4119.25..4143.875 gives -0.04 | 112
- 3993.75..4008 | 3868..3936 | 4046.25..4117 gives -0.09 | 106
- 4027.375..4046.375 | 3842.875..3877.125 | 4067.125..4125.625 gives -0.07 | 111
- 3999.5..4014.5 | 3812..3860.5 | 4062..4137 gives -0.10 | 106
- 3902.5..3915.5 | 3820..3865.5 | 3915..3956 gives -0.14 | 93.4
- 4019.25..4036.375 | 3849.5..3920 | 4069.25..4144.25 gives -0.07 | 111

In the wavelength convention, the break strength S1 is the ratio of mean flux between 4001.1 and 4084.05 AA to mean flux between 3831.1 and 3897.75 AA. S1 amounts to 1.23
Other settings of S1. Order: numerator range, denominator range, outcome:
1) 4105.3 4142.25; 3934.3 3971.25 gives 1.31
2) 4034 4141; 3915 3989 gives 1.24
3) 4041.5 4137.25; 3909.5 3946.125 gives 1.24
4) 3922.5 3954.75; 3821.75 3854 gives 1.08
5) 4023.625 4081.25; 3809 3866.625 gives 1.26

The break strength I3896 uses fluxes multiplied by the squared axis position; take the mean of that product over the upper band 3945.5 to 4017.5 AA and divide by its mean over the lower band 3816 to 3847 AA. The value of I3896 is 1.3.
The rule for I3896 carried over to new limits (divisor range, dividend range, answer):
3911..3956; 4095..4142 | 1.35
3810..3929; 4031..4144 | 1.34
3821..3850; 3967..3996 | 1.27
